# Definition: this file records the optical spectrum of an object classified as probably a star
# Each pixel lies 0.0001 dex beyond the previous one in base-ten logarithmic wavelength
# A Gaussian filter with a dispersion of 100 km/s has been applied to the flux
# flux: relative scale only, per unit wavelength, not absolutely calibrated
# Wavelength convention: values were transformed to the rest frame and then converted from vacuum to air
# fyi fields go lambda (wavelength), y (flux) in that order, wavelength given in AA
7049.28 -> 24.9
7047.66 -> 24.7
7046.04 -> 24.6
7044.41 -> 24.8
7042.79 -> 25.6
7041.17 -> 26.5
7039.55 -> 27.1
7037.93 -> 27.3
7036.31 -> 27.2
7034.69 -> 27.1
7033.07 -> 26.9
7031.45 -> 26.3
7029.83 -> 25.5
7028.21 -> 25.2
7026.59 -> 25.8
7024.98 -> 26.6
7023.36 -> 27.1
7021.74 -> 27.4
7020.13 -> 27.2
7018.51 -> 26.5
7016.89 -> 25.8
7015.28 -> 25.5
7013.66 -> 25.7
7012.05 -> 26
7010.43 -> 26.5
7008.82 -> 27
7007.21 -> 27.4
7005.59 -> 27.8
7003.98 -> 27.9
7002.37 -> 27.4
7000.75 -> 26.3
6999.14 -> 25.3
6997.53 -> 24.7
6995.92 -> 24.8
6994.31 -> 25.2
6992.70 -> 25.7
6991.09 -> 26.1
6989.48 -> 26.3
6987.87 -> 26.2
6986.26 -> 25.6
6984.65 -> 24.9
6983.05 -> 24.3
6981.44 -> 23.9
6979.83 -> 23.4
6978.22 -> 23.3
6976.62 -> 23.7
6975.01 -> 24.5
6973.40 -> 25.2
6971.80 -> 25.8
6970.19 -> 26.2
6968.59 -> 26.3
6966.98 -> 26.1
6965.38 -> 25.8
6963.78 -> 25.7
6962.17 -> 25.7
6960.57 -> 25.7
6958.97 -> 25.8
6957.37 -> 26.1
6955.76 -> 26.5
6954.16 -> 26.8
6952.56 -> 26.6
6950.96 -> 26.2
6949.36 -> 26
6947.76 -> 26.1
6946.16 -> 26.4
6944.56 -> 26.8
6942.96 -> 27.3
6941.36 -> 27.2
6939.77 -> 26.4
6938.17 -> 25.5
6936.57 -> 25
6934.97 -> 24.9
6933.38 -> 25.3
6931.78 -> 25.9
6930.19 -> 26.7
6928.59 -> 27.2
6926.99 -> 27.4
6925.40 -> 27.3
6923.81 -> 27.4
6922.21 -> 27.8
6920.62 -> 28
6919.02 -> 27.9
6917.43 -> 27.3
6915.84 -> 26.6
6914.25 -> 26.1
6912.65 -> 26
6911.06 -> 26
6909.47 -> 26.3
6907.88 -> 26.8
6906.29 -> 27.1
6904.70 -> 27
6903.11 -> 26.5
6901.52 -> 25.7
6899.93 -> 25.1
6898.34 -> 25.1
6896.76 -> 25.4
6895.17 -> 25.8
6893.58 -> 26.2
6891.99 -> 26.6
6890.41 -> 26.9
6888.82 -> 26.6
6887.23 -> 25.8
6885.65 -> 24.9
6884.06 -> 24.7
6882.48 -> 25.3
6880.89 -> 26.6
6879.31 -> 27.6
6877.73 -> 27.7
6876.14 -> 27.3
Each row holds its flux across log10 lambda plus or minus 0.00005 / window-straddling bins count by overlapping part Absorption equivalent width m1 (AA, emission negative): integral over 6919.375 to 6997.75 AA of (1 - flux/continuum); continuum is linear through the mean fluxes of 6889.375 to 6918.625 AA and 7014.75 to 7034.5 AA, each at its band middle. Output 1.3 AA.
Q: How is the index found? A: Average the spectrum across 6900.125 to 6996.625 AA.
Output 26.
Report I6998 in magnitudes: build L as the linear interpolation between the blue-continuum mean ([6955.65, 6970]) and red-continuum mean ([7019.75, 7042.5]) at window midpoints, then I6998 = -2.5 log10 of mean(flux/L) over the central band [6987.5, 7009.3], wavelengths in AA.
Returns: 0.00 mag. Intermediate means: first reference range 26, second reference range 26.6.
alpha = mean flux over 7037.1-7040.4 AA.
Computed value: 27.2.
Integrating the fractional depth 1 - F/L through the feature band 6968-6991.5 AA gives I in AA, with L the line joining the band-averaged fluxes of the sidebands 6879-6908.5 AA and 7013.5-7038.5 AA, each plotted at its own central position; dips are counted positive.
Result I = 1.2 AA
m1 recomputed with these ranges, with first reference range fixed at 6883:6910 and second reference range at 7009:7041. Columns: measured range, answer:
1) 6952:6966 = 0.1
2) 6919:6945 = -0.5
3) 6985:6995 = 0.2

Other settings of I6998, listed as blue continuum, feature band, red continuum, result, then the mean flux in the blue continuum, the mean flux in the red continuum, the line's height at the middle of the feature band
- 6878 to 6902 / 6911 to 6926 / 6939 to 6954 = -0.03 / 25.9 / 26.6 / 26.3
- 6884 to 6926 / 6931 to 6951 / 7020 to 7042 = 0.02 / 26.4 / 26.6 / 26.5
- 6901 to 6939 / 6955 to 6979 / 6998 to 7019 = 0.04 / 26.6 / 26.5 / 26.5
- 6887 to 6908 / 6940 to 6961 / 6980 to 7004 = -0.03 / 26.2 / 25.5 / 25.8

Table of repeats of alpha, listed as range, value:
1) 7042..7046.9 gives 25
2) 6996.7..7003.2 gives 25.9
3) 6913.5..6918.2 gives 26.7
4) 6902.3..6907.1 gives 26.9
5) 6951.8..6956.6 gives 26.6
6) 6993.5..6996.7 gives 25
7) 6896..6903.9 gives 25.6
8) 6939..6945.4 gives 26.9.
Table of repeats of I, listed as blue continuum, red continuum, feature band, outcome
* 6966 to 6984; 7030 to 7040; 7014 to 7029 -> 0.0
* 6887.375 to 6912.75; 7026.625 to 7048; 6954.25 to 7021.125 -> 0.9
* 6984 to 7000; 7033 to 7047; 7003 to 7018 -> -0.5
